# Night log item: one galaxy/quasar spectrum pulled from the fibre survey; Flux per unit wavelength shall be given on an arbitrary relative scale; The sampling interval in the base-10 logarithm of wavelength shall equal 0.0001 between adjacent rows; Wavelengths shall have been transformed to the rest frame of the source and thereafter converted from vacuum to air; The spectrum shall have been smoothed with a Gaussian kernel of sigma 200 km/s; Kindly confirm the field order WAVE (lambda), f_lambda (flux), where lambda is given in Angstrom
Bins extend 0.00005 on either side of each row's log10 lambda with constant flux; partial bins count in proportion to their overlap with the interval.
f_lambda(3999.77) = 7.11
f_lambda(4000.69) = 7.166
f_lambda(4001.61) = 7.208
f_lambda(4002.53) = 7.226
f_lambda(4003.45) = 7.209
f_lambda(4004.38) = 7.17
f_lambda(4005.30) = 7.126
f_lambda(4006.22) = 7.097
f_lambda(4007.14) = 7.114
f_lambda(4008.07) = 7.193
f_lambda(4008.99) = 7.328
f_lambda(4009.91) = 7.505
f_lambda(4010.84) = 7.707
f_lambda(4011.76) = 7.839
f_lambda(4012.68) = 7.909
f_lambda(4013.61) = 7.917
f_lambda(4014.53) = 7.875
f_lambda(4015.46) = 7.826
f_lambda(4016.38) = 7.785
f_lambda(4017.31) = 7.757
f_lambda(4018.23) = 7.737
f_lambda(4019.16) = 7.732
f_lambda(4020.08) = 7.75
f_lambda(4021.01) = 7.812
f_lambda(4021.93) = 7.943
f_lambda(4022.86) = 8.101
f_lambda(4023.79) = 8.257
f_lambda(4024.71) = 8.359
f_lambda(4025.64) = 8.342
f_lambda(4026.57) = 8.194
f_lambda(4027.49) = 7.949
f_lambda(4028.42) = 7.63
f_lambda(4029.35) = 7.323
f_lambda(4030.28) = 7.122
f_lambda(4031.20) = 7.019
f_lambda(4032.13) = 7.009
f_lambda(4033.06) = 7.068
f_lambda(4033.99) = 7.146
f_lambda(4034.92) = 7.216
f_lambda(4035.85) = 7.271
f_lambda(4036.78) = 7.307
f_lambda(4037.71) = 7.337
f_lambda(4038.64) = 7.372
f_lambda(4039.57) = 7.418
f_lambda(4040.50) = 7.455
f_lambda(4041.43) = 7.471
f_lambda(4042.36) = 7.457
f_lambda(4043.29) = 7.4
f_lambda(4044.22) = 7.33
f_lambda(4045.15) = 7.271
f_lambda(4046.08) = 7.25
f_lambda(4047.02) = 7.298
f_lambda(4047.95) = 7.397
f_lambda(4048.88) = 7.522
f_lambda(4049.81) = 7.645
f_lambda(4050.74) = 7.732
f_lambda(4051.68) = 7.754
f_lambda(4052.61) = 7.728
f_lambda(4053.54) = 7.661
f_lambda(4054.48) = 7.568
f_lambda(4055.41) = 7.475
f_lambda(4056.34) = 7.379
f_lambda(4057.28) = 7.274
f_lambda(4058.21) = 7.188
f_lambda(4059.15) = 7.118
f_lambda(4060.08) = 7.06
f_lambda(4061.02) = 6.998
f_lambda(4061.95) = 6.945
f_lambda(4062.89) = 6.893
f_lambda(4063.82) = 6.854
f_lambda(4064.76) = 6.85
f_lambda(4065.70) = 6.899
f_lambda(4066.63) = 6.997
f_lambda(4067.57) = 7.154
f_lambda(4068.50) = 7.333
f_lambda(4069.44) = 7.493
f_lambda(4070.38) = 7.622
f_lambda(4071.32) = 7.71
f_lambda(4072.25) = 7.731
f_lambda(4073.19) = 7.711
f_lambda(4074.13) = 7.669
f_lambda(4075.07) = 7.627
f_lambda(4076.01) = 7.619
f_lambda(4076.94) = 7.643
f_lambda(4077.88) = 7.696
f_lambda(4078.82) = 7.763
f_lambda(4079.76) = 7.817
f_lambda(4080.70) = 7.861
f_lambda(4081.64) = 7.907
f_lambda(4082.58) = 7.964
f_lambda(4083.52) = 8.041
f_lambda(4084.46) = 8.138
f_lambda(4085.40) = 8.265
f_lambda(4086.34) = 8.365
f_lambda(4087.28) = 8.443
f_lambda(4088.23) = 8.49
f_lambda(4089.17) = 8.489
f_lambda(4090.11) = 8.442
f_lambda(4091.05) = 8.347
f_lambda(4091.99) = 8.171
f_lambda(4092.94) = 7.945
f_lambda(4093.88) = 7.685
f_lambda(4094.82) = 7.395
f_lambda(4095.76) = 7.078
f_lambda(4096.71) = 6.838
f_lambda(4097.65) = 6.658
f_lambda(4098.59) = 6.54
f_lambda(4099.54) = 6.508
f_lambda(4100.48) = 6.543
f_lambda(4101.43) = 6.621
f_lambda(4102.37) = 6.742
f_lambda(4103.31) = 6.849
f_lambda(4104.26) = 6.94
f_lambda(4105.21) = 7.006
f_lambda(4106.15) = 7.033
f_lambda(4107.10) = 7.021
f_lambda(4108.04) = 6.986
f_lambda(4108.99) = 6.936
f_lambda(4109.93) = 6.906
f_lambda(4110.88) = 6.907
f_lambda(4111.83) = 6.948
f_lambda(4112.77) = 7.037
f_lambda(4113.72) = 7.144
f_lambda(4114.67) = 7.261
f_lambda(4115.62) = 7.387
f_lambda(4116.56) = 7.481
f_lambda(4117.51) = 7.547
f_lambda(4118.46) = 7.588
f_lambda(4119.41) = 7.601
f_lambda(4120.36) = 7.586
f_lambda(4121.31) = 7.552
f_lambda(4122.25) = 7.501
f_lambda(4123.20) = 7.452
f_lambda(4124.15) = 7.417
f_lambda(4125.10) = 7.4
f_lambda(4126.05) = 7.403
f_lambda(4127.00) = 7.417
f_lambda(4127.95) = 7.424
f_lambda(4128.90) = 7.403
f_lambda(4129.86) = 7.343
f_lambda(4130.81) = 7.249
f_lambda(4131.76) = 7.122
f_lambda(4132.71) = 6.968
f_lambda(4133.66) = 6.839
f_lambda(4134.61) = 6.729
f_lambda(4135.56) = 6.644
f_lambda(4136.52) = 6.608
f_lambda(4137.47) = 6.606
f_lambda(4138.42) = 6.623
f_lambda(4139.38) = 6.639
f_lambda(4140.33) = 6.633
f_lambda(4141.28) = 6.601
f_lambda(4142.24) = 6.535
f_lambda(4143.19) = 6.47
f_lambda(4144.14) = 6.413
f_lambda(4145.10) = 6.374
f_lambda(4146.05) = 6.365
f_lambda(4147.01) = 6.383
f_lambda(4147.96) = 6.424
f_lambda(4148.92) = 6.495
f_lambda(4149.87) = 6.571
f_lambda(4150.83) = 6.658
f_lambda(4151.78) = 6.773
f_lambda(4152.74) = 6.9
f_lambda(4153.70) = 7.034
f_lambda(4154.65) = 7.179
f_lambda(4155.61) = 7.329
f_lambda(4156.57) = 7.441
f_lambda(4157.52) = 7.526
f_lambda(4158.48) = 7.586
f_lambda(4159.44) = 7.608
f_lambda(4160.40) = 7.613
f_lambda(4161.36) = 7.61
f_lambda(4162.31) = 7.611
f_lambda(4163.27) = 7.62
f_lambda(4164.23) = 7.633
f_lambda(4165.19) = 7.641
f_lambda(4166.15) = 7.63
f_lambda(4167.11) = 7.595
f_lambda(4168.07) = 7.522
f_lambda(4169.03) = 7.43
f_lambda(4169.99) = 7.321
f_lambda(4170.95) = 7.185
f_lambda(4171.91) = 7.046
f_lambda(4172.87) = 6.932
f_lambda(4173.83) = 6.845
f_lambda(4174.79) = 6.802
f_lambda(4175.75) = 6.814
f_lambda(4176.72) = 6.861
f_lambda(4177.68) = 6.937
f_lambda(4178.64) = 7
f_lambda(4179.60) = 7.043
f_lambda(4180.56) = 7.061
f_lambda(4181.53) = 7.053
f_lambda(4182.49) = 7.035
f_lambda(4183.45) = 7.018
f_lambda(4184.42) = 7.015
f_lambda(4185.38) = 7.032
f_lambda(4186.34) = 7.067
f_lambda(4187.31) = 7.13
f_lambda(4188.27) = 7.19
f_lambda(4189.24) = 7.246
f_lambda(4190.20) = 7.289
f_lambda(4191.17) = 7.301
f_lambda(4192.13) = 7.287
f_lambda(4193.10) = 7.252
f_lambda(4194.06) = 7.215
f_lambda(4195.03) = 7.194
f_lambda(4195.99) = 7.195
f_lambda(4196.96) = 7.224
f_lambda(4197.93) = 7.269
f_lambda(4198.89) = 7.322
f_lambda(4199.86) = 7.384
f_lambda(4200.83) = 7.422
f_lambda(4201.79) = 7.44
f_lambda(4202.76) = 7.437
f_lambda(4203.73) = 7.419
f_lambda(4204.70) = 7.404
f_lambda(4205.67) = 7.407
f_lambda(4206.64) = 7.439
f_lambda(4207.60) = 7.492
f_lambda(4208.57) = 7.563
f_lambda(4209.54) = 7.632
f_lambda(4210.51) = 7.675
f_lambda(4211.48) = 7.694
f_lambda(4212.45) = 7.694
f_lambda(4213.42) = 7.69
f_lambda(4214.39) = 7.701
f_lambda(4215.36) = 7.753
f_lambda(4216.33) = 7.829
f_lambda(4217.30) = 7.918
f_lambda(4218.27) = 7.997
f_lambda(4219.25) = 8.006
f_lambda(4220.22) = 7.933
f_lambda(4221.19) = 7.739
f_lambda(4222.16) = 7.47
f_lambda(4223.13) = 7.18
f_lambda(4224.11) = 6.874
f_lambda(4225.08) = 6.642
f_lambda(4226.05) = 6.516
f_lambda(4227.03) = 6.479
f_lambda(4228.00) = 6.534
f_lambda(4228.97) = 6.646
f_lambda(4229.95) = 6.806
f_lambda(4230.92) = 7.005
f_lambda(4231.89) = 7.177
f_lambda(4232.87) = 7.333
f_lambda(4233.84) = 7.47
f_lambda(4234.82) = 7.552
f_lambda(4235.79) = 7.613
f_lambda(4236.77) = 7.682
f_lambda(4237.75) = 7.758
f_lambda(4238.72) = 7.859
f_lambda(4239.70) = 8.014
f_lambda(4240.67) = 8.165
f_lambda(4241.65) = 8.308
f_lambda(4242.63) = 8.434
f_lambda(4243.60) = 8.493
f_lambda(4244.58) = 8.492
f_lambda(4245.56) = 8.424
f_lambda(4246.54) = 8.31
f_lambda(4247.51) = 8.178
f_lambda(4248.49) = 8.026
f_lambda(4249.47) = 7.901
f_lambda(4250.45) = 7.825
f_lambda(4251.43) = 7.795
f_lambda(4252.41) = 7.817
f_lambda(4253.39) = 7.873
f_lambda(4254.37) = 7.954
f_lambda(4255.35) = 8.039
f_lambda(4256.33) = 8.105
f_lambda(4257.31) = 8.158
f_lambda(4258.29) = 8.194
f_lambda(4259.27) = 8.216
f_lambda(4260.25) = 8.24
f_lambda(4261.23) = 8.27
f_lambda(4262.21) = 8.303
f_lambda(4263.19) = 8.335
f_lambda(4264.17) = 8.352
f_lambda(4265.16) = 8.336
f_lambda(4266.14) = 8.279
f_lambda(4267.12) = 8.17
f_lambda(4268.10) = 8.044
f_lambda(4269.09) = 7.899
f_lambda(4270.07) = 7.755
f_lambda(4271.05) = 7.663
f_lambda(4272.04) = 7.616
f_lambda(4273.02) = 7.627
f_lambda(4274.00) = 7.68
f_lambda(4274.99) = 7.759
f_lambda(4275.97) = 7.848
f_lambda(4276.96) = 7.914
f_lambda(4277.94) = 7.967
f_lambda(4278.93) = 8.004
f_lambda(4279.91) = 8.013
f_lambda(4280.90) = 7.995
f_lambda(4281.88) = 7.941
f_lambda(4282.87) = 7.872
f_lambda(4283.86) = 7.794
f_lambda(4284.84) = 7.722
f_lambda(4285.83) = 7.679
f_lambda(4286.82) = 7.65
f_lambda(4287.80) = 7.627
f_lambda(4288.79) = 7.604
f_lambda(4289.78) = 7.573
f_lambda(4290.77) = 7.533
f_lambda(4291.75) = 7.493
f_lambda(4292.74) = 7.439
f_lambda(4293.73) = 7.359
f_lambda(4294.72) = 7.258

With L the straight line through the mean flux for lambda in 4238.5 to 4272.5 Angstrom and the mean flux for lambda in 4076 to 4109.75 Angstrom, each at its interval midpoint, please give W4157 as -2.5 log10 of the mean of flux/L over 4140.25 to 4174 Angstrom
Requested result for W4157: 0.099 mag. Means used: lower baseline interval 7.52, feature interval 7.08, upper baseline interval 8.11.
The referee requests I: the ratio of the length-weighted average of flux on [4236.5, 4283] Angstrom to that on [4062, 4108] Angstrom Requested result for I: 1.08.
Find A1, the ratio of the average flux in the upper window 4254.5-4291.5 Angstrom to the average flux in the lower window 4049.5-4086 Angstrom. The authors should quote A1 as 1.06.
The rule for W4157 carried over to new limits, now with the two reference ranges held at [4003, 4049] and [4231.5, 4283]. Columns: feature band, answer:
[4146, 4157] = 0.145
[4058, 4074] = 0.057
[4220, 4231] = 0.140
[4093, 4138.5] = 0.088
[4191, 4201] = 0.085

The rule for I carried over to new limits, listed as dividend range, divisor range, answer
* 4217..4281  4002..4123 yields 1.05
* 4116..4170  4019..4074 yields 0.96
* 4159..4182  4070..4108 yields 0.96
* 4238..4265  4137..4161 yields 1.19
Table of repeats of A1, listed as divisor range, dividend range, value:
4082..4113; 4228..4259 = 1.06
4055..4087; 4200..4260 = 1.02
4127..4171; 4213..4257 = 1.09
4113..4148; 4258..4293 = 1.12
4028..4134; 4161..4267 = 1.02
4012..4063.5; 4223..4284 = 1.04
